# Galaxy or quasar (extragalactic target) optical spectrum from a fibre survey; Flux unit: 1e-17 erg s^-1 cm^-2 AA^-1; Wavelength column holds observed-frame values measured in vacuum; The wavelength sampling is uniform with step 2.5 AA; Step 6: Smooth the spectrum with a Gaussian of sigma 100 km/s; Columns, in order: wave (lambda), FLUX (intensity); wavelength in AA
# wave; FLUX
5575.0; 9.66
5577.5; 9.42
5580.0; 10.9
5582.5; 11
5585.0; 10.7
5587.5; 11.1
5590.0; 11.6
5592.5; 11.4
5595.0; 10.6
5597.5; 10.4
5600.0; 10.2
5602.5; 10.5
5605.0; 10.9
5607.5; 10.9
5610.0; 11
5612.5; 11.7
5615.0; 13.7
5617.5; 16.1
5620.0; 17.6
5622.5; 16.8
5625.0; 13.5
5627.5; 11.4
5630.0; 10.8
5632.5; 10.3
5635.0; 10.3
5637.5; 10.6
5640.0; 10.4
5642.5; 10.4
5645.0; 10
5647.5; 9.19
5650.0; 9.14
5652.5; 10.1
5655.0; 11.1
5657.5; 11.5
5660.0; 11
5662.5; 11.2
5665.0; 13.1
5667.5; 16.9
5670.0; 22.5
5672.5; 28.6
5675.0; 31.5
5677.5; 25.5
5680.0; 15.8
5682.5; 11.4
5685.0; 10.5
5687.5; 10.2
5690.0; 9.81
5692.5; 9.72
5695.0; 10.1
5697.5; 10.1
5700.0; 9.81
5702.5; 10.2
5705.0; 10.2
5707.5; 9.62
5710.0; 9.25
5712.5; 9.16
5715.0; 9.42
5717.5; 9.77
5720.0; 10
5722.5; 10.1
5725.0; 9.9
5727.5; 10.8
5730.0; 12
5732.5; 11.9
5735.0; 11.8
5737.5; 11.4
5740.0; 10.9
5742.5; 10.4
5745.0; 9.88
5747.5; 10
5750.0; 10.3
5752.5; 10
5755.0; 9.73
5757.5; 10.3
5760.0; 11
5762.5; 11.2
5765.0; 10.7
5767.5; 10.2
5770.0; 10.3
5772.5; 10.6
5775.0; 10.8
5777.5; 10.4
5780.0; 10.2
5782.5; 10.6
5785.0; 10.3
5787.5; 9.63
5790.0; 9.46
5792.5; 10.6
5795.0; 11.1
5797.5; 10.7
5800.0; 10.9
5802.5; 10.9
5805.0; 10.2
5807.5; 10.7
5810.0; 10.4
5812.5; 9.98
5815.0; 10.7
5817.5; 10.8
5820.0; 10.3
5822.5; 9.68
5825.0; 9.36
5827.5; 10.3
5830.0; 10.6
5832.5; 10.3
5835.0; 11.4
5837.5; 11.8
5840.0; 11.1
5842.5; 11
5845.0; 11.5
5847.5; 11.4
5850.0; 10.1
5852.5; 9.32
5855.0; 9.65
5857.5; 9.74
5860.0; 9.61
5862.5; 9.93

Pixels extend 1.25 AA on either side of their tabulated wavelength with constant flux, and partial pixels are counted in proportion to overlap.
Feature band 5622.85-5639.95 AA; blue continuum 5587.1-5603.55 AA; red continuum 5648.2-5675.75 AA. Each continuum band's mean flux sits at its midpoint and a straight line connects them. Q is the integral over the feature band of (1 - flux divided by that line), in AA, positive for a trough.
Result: 2.5 AA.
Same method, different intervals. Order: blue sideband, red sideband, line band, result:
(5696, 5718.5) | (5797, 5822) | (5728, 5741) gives -2.1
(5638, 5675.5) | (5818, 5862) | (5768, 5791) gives 2.7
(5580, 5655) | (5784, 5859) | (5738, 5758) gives 1.1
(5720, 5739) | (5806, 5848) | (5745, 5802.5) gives 2.4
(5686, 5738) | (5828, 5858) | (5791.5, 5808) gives -0.3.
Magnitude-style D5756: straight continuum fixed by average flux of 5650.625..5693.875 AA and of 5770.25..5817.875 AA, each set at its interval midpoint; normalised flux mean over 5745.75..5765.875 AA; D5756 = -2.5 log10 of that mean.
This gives 0.15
